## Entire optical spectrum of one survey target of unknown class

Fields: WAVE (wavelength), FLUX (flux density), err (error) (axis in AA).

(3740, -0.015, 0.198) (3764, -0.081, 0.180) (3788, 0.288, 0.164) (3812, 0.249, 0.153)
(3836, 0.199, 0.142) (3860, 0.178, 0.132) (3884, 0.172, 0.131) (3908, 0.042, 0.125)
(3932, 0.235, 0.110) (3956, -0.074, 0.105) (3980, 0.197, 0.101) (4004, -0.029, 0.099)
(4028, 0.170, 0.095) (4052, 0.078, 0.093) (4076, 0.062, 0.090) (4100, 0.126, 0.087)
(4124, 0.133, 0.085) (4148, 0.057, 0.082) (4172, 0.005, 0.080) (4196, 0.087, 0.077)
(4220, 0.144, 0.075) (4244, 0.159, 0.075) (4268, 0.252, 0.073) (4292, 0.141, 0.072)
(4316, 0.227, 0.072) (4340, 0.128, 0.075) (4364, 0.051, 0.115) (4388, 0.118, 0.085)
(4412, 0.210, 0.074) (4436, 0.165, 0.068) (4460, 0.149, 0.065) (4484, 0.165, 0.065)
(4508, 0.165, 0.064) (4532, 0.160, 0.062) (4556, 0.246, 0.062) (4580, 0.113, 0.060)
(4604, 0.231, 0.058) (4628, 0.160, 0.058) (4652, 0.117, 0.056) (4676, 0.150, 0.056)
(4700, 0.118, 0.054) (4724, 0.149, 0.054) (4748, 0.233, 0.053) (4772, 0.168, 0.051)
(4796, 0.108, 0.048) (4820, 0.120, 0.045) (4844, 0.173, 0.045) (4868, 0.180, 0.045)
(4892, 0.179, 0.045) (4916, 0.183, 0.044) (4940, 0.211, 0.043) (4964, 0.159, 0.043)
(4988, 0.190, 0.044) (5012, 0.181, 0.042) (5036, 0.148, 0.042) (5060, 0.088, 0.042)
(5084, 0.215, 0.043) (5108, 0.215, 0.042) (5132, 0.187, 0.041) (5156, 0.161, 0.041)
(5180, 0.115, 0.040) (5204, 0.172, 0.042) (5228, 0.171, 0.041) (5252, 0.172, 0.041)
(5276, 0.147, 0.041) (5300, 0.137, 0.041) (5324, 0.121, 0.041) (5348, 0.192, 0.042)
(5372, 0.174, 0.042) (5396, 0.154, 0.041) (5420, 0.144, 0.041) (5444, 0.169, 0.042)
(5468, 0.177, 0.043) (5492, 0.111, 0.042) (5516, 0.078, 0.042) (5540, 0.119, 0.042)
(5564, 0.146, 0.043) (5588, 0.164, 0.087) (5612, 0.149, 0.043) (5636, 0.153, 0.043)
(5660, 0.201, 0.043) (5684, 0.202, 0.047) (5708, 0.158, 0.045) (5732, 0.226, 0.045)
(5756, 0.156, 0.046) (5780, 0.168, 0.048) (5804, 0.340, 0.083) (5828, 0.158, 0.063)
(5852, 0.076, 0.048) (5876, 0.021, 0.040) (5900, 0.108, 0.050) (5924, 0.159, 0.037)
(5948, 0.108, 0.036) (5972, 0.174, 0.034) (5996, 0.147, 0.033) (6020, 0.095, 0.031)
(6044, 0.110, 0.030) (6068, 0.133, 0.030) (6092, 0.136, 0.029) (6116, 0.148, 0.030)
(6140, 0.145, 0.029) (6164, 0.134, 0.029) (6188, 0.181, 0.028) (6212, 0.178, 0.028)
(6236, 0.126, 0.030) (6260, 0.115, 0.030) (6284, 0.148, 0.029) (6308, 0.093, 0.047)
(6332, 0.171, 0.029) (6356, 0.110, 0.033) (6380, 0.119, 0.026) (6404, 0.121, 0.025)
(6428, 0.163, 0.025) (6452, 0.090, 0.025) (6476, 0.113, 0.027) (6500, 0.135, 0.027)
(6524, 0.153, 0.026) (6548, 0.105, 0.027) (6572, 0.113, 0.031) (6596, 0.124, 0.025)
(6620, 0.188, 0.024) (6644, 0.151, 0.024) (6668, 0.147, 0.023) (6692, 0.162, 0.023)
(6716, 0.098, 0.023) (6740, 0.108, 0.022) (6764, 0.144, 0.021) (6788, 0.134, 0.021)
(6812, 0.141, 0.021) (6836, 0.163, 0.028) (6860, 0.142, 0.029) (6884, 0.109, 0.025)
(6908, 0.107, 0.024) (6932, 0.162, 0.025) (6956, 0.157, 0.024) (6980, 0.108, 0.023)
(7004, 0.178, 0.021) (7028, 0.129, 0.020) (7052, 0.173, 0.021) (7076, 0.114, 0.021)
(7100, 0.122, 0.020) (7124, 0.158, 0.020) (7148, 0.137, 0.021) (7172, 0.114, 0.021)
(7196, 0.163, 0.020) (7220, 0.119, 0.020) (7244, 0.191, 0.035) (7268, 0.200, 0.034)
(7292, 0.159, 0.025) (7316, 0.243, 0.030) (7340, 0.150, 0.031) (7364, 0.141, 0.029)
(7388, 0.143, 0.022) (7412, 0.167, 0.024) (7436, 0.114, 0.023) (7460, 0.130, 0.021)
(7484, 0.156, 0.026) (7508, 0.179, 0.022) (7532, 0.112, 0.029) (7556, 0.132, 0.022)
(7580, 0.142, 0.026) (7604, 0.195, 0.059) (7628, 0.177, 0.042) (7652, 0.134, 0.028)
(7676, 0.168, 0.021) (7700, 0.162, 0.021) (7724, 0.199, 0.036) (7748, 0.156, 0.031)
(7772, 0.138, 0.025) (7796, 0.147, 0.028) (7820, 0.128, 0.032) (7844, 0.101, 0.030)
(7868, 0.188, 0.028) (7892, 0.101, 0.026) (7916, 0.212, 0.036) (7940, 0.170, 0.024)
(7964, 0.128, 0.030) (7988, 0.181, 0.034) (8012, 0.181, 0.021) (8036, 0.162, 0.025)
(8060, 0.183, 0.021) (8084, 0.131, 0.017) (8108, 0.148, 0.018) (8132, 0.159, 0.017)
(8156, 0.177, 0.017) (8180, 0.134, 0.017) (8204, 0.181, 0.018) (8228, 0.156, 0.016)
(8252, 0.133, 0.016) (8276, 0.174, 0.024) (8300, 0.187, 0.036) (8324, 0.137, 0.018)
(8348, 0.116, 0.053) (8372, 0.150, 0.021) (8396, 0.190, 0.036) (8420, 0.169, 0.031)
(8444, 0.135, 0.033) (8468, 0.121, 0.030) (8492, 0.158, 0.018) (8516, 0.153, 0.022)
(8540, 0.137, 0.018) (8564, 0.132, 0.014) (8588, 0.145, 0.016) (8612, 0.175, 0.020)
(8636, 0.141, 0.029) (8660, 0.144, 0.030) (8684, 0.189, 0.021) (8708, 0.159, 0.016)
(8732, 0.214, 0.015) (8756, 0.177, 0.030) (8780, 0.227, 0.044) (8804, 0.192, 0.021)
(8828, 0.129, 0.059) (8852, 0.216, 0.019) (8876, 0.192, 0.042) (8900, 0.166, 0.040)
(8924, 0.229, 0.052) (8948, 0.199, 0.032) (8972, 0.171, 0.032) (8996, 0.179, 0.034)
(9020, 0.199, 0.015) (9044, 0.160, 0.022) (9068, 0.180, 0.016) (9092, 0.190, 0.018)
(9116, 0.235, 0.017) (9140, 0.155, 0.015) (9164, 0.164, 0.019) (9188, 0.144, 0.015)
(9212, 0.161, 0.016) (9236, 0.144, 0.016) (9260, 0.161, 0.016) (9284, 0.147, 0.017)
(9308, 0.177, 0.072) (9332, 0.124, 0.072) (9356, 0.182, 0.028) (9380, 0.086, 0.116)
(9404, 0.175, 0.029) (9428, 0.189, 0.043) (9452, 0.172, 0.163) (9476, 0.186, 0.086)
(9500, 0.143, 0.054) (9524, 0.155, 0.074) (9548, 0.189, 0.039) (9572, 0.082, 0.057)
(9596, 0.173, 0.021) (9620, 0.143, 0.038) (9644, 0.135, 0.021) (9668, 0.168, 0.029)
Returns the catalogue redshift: 0.82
